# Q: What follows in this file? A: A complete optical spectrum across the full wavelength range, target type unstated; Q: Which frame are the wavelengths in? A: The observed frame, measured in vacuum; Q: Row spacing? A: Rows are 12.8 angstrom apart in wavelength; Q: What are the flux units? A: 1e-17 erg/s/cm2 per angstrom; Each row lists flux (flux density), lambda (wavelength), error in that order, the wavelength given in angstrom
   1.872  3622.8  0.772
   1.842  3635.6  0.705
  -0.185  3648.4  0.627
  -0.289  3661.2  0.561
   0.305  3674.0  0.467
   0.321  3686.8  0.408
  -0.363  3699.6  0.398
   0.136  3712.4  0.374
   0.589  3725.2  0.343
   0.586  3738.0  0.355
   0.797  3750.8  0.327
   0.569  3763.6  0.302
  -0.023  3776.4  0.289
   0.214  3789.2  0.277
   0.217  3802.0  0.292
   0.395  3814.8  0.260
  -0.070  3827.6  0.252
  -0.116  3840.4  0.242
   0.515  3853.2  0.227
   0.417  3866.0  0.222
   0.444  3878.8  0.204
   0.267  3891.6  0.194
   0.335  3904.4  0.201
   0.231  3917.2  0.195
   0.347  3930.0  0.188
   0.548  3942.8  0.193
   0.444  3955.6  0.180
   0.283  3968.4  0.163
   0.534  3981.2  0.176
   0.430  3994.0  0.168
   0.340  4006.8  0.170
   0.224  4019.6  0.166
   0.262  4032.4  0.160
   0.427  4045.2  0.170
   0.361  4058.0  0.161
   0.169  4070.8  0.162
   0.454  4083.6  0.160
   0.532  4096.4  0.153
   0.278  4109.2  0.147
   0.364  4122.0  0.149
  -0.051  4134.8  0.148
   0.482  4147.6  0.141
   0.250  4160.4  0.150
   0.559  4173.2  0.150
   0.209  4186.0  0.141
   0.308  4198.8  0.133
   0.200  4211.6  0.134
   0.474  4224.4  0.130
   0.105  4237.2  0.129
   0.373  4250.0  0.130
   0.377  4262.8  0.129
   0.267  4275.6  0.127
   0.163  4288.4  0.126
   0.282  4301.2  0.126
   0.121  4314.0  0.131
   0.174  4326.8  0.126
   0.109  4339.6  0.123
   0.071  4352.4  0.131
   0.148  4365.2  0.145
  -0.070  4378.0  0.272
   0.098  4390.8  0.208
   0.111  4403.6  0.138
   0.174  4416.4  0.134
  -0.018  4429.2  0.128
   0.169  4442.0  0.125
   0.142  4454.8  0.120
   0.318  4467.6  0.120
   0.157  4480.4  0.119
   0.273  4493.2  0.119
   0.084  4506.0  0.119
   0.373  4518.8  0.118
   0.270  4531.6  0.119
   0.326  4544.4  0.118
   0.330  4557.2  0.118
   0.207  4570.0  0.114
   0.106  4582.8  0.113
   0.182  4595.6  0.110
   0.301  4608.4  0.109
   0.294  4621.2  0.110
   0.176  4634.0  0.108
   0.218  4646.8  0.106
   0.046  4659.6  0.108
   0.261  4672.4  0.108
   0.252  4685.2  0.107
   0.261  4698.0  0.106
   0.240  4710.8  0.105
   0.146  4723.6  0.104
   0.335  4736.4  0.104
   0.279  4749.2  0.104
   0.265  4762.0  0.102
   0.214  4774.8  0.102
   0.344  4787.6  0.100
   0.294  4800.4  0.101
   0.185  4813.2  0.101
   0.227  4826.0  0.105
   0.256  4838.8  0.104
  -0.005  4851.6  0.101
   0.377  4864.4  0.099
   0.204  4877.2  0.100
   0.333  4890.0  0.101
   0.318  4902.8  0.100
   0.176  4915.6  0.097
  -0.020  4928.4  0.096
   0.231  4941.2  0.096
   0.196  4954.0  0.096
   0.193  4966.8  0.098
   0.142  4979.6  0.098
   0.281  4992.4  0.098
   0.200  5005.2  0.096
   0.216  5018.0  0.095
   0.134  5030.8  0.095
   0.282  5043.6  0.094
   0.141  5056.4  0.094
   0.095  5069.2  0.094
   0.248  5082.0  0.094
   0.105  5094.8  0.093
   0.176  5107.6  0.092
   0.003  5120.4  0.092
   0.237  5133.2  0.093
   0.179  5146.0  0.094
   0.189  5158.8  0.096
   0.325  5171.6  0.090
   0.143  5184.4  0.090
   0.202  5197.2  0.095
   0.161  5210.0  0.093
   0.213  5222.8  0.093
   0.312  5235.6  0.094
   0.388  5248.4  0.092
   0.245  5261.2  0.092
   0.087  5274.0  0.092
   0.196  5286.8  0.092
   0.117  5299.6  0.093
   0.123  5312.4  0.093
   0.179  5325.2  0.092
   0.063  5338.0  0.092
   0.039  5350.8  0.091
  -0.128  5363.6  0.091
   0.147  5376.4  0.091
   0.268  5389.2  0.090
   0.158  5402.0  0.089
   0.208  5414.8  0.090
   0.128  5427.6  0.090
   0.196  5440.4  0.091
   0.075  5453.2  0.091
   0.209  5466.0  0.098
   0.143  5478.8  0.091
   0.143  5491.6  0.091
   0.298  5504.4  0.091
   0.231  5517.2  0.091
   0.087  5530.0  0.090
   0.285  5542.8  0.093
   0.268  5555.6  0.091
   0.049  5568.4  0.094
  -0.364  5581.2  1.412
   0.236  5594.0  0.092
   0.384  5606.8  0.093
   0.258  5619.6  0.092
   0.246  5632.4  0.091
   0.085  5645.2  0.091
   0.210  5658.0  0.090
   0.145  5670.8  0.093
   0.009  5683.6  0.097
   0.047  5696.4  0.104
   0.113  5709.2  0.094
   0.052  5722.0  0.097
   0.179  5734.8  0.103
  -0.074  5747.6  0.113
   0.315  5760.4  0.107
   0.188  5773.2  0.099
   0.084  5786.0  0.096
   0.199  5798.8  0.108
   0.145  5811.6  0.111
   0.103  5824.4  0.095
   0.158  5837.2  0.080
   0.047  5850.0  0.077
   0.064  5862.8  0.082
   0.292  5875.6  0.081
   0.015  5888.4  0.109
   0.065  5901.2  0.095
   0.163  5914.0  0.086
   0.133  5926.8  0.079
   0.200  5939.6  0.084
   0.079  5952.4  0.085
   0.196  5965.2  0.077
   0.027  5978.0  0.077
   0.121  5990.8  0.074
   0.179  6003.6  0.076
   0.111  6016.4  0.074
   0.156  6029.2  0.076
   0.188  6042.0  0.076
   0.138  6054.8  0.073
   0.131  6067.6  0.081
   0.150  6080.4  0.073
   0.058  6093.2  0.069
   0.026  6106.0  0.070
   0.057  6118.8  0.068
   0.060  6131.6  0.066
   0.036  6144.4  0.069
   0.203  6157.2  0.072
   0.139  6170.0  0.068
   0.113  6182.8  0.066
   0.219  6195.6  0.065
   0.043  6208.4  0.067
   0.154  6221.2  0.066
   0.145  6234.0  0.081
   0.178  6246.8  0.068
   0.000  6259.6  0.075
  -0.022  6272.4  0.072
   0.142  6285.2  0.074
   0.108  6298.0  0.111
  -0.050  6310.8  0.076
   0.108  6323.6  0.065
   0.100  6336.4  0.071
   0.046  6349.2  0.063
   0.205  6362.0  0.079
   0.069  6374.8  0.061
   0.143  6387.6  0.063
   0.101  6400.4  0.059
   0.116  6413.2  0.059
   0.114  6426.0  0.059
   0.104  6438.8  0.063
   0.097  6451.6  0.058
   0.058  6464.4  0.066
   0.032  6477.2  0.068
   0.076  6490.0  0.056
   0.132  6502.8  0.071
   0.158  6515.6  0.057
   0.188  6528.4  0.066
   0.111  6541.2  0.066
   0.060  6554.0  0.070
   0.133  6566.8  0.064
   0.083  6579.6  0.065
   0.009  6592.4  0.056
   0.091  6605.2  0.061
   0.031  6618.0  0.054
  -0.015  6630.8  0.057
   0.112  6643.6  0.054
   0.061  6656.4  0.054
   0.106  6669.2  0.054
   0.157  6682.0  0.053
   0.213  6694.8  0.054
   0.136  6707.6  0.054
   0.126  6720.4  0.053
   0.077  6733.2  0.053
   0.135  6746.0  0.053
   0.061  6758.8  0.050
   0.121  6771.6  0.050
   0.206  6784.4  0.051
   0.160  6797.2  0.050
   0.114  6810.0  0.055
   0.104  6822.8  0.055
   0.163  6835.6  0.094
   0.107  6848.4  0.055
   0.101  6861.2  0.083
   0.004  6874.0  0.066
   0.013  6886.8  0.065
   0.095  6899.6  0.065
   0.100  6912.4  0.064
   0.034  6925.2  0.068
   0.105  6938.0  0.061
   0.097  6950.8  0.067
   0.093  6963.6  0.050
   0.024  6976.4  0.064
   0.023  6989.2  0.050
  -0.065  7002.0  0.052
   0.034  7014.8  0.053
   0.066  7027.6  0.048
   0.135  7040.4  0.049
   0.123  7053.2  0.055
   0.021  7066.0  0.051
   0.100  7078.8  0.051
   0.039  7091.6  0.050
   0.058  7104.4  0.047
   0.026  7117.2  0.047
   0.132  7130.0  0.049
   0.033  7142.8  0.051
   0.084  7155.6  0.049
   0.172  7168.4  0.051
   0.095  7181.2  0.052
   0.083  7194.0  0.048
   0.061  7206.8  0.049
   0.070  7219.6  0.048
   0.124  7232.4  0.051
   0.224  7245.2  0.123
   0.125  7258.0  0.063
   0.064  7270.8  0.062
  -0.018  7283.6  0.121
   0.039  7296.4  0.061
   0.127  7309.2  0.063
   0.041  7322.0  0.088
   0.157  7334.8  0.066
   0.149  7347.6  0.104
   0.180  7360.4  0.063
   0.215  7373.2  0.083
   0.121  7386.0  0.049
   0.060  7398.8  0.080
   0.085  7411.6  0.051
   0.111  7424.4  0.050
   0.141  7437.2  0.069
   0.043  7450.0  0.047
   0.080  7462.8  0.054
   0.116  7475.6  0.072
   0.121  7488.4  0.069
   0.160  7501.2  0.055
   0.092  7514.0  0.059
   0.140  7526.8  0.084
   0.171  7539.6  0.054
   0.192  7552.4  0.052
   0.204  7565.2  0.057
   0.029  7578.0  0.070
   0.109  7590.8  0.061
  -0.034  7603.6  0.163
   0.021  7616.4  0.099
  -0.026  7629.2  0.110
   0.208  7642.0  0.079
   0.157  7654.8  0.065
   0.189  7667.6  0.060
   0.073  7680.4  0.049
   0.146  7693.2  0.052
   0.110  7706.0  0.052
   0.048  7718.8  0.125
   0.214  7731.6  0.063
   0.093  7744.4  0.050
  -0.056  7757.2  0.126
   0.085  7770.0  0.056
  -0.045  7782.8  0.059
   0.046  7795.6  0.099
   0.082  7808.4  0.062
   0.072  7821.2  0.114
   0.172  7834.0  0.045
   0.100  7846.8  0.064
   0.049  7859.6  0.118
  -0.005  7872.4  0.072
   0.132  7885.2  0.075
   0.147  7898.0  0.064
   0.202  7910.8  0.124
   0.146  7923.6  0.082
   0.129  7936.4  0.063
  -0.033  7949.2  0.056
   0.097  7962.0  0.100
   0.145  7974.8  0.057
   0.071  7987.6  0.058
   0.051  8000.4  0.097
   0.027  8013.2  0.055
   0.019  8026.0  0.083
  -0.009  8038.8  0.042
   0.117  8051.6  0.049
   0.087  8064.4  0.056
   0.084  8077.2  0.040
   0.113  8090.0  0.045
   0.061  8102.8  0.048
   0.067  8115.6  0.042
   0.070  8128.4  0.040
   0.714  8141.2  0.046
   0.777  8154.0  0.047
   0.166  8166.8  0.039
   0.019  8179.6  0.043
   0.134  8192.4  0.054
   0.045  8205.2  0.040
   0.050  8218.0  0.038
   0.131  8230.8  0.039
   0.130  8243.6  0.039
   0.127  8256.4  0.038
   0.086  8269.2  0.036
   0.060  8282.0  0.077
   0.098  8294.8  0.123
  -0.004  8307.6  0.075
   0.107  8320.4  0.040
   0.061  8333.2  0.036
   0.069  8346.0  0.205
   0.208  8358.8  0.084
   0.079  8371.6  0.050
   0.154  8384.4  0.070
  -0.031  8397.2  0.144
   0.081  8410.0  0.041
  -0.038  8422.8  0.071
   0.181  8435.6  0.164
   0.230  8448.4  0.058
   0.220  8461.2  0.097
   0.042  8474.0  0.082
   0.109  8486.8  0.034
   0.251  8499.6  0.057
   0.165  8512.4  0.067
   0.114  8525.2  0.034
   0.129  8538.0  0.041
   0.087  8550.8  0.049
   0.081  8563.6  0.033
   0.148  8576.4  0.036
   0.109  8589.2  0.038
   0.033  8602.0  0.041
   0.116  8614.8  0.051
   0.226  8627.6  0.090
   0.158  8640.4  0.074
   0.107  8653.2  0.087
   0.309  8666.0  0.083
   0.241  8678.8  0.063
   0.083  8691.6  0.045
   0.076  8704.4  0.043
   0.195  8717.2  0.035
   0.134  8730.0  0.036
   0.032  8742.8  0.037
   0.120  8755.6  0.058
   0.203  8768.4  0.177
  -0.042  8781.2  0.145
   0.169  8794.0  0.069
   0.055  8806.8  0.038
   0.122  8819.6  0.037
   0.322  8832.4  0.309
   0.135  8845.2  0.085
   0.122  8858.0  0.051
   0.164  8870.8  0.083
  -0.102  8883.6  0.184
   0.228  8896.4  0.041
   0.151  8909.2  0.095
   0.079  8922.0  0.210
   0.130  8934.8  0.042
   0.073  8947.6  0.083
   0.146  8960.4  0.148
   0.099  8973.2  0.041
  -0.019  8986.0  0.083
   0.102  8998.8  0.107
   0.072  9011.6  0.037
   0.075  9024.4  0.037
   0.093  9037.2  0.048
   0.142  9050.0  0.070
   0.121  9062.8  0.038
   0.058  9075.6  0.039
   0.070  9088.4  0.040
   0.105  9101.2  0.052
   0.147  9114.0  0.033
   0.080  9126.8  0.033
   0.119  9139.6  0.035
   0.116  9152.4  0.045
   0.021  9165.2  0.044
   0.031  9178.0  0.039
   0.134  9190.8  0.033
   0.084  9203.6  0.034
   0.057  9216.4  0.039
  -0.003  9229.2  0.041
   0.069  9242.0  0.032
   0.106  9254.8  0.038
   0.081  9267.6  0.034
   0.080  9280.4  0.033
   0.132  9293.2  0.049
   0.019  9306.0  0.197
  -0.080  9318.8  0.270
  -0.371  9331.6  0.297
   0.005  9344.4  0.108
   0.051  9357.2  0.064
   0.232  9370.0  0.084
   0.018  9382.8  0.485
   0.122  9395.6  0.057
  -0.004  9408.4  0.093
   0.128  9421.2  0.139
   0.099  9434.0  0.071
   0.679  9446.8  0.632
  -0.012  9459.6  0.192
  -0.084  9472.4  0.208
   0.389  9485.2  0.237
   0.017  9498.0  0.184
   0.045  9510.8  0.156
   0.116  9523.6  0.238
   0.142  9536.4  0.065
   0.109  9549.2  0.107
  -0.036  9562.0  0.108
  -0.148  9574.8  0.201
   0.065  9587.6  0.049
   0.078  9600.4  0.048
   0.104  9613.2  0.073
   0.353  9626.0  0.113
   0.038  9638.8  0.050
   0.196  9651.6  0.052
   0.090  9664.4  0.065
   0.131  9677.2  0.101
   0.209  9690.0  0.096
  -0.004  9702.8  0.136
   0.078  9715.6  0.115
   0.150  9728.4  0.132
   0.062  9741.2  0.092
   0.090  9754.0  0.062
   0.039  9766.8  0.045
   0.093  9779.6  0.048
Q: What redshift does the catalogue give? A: 1.185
